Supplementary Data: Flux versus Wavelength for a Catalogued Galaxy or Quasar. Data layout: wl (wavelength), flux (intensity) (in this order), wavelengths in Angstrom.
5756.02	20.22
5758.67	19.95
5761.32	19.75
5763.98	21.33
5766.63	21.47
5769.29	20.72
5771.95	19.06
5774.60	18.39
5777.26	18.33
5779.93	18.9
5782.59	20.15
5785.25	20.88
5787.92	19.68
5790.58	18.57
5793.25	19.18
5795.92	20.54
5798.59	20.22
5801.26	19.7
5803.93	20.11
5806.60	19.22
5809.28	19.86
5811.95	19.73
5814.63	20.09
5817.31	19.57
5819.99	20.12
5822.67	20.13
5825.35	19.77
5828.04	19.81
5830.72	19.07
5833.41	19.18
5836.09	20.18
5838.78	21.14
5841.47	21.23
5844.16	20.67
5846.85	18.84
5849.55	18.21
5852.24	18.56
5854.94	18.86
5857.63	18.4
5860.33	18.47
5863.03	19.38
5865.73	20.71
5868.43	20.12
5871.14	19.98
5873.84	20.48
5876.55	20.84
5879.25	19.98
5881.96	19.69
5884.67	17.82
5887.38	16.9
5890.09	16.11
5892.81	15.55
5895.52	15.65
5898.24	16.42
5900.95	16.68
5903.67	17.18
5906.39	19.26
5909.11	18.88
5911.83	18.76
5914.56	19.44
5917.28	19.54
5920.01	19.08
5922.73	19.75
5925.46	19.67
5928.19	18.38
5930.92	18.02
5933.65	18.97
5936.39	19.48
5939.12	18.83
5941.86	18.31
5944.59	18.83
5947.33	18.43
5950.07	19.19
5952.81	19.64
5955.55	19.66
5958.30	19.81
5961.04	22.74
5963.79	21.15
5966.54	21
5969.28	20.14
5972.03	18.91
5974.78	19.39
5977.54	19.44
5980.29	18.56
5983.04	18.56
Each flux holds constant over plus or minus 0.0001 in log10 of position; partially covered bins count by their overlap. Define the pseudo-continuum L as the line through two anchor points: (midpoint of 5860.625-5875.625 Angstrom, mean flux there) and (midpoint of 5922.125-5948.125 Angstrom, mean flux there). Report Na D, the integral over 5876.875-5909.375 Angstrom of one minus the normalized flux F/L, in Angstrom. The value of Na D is 3.36 Angstrom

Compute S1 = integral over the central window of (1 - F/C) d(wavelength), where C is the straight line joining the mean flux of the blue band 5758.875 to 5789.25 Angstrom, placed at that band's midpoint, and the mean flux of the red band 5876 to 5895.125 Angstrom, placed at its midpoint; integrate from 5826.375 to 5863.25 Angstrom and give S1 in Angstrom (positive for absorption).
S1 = -1.6 Angstrom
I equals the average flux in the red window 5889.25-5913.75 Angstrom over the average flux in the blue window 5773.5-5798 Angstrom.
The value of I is 0.89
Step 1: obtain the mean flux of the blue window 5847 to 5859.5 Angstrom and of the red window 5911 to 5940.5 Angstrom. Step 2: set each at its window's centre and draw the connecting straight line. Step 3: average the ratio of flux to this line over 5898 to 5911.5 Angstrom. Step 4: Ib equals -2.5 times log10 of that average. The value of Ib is 0.06 mag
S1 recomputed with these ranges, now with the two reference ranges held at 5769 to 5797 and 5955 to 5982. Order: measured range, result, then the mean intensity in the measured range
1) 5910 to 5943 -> 1.5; 19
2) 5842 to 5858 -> 0.5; 19.1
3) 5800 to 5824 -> -0.4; 19.8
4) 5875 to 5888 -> 0.4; 19.2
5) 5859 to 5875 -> -0.1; 19.9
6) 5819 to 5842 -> -0.5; 20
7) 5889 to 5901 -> 2.3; 16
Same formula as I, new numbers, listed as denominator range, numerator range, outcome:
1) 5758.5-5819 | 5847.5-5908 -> 0.93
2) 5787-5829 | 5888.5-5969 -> 0.95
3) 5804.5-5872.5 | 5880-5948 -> 0.93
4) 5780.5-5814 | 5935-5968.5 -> 1.00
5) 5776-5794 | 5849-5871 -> 0.99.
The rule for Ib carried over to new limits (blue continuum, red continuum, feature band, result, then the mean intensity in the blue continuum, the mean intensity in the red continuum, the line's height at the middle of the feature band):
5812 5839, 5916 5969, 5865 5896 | 0.06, 19.8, 19.5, 19.7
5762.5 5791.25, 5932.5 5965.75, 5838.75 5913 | 0.06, 19.8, 19.6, 19.7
